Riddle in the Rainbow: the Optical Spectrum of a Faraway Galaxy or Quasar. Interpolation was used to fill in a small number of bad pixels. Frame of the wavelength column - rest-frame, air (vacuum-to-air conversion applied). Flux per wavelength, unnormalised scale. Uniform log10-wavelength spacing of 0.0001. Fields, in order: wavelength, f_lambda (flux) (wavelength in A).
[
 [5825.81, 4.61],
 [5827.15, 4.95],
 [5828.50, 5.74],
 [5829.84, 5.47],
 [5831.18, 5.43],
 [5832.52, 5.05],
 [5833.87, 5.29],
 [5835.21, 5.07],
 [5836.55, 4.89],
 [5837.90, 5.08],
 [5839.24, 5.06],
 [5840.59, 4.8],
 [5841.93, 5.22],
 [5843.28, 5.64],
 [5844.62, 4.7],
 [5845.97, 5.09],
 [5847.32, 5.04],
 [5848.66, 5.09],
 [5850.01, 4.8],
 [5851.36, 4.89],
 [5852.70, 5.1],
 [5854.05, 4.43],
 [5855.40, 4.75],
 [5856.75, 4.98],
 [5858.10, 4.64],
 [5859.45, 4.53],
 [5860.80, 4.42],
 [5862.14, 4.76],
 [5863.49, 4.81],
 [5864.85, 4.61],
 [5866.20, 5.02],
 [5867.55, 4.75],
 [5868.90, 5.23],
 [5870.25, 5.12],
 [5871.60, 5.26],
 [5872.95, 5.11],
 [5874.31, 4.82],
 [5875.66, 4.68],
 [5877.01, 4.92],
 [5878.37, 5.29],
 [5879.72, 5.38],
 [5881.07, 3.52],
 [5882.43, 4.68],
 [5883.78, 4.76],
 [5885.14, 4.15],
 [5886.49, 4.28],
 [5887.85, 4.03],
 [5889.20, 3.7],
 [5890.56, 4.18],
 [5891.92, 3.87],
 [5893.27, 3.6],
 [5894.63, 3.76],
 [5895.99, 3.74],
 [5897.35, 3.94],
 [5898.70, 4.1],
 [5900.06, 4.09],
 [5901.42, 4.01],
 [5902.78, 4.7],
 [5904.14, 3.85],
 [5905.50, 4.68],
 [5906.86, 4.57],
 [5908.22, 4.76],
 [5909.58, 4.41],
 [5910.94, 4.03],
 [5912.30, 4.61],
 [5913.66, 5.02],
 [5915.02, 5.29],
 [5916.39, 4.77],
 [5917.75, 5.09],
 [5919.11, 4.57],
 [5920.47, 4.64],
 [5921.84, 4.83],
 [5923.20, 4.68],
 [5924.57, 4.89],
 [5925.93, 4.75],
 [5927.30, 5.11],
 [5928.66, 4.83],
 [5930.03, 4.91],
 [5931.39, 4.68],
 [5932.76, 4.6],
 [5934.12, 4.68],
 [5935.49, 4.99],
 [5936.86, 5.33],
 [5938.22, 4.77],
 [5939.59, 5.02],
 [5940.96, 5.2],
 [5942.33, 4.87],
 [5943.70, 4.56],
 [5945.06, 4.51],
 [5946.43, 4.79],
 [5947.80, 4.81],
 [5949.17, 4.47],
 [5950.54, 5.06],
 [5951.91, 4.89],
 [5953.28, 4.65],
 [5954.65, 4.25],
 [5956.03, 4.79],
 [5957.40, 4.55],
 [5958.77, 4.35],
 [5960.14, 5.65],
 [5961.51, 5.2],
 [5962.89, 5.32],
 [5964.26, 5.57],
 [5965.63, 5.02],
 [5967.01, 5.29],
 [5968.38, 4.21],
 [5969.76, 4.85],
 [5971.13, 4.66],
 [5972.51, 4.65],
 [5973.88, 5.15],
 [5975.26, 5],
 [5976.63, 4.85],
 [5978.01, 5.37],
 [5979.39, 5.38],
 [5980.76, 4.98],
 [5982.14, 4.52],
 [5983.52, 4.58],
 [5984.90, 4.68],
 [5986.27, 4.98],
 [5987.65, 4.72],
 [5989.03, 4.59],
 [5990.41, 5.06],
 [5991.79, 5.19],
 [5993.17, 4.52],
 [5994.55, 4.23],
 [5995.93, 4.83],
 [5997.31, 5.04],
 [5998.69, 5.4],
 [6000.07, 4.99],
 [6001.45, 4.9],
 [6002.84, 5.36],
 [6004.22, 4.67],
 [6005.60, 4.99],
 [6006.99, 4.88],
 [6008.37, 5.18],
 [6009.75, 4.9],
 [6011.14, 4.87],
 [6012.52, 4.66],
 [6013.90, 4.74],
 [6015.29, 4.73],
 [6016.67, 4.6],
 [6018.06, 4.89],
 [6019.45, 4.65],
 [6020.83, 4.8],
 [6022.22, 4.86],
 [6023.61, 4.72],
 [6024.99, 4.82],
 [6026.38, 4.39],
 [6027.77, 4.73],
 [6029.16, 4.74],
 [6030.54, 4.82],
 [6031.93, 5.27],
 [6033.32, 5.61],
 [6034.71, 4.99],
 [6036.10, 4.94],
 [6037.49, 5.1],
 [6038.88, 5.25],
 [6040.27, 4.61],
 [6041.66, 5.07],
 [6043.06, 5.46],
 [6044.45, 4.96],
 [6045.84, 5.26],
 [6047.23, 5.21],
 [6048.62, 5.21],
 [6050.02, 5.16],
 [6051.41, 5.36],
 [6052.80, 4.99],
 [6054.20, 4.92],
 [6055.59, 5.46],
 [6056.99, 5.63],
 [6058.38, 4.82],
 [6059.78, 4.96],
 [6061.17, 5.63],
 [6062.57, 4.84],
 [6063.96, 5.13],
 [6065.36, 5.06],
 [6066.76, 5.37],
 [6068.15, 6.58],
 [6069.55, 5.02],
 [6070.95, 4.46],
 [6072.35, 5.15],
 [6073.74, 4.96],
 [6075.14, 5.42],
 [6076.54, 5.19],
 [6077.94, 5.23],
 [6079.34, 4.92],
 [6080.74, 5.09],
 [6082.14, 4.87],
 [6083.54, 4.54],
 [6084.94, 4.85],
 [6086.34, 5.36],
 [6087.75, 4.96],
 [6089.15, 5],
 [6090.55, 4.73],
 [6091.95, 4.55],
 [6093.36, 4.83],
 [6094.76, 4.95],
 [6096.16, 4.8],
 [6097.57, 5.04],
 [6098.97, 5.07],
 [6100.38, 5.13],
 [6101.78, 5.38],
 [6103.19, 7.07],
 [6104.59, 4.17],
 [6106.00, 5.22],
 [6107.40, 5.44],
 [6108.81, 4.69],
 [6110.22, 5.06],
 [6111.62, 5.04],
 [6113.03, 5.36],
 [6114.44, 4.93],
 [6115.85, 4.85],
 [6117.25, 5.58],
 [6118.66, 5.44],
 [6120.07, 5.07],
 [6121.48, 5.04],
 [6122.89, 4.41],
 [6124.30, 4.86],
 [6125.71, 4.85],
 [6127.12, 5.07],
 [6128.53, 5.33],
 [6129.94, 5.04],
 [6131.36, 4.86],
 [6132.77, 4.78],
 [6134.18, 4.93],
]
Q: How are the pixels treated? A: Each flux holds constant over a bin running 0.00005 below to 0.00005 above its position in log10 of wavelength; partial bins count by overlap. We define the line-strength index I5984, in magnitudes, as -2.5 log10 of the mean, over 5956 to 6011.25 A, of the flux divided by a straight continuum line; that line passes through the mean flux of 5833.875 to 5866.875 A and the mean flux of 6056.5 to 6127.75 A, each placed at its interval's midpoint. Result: 0.02 mag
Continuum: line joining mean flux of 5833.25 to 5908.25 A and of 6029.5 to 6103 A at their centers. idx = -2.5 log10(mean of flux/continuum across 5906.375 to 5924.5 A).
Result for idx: 0.01 mag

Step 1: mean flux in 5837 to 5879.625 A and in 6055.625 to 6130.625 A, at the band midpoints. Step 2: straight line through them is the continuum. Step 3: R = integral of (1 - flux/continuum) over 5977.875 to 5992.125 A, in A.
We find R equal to 0.4 A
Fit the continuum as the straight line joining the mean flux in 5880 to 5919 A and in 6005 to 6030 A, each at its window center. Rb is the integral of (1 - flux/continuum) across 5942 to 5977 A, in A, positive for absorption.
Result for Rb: -2.3 A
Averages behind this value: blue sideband 4.31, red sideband 4.79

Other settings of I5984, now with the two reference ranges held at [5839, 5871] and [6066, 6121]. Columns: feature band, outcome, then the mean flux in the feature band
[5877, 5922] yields 0.13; 4.39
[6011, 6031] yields 0.07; 4.73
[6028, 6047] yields 0.00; 5.08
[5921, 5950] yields 0.03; 4.82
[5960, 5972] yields -0.01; 5.05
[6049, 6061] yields -0.02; 5.18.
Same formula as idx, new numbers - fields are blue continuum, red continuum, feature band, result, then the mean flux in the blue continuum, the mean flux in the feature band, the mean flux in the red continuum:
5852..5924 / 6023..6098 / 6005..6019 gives 0.017 mag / 4.56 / 4.84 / 5.06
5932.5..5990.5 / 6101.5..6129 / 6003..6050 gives 0.011 mag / 4.87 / 4.94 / 5.14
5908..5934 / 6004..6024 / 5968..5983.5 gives -0.018 mag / 4.76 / 4.87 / 4.81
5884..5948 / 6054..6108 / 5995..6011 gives -0.033 mag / 4.54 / 4.99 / 5.12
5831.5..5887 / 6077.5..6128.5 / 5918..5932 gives 0.027 mag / 4.88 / 4.8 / 5.04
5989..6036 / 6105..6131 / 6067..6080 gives -0.052 mag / 4.88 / 5.22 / 5.06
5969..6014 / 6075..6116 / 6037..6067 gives -0.036 mag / 4.89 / 5.15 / 5.06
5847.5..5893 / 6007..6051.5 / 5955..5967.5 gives -0.048 mag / 4.68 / 5.05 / 4.95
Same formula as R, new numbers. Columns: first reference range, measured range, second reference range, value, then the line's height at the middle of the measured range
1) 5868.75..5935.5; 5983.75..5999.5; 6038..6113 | 0.0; 4.84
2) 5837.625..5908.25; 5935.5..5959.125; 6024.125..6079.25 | 0.3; 4.83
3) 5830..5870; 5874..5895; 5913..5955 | 2.3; 4.9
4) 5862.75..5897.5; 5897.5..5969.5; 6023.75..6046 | -1.1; 4.68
